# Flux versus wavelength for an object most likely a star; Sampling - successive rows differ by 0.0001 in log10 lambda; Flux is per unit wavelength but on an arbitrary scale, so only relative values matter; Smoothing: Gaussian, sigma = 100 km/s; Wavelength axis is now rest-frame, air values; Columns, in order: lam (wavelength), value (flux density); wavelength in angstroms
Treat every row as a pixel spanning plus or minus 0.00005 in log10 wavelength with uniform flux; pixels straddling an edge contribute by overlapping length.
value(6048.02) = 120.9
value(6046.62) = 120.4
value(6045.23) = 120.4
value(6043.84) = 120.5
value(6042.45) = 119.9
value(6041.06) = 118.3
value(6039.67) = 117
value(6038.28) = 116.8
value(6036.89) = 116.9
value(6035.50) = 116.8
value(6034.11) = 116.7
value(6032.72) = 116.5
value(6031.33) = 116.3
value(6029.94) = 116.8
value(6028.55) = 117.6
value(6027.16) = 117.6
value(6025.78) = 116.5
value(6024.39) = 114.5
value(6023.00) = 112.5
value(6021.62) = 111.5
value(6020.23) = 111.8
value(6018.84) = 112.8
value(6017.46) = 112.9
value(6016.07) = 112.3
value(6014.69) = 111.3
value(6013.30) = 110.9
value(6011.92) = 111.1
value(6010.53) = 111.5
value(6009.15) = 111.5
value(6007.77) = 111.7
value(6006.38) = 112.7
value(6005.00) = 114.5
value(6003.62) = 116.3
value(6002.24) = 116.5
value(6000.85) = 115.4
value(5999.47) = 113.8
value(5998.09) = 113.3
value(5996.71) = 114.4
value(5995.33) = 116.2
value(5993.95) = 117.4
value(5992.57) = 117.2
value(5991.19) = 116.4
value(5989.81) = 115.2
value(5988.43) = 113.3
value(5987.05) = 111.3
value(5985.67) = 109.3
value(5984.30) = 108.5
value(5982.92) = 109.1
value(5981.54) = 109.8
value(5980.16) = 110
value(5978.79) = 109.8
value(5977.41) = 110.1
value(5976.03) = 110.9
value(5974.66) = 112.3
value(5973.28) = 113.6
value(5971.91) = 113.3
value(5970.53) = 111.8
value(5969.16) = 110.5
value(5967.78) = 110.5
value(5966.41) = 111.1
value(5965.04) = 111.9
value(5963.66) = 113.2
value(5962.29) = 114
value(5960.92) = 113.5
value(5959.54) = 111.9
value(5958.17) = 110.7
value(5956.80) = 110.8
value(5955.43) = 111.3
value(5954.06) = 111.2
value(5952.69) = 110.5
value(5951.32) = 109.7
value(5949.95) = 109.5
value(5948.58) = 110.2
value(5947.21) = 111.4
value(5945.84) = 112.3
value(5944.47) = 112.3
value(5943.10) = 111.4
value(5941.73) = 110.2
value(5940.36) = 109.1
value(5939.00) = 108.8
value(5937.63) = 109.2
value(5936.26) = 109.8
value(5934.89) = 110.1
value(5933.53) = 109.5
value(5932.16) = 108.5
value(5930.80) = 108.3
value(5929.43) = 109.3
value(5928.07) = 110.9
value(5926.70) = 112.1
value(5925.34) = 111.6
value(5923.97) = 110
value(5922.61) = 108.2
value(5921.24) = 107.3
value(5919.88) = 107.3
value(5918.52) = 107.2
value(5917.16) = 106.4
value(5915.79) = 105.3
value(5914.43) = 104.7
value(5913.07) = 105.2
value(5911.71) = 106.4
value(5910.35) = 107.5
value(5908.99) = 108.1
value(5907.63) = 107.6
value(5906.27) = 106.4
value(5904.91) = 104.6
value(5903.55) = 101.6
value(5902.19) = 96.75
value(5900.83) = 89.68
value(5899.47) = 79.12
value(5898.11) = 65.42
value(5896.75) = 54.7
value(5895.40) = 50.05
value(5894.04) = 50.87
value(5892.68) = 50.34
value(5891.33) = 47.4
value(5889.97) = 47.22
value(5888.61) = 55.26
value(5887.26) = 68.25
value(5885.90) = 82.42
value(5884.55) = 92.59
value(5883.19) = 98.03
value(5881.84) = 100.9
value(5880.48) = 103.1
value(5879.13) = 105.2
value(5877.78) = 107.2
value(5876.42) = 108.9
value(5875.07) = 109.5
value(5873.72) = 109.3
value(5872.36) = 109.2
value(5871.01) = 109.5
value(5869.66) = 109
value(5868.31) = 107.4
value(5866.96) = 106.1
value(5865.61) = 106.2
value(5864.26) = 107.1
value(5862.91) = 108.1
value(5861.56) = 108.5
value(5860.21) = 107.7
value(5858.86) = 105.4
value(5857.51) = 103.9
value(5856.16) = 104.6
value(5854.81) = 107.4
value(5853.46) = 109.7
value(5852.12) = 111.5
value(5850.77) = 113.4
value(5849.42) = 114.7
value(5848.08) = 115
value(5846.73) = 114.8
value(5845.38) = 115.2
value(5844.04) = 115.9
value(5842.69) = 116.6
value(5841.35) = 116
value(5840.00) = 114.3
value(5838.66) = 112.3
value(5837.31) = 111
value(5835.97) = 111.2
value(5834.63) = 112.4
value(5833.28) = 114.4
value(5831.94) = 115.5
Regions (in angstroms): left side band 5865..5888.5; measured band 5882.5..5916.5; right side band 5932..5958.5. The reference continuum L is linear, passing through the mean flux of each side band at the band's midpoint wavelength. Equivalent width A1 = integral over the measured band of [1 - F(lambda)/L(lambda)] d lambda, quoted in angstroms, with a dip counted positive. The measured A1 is 6.77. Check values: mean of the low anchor 101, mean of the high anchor 110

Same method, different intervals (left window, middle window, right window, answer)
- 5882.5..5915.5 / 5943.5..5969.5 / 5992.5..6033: -3.4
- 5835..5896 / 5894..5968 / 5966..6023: 1.1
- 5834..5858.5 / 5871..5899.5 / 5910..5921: 7.2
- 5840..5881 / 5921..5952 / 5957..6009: 0.4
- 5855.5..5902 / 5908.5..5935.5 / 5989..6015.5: -2.6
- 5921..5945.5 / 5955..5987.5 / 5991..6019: 0.2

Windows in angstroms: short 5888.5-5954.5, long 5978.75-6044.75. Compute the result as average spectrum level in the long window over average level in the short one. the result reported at 1.16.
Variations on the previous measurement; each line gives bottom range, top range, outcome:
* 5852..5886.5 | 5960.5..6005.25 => 1.07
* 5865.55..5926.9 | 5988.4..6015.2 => 1.21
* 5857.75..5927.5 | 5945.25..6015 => 1.17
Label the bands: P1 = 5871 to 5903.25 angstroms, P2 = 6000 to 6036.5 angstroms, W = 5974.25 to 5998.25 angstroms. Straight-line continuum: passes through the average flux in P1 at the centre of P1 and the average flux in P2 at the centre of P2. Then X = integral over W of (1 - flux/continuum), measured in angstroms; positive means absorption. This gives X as -1.4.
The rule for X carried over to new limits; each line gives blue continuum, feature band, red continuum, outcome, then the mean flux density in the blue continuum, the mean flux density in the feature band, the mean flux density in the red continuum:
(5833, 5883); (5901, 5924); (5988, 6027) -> 1.2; 110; 105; 114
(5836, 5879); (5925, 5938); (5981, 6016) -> 0.2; 110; 110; 113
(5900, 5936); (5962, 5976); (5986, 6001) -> 0.0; 106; 112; 115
